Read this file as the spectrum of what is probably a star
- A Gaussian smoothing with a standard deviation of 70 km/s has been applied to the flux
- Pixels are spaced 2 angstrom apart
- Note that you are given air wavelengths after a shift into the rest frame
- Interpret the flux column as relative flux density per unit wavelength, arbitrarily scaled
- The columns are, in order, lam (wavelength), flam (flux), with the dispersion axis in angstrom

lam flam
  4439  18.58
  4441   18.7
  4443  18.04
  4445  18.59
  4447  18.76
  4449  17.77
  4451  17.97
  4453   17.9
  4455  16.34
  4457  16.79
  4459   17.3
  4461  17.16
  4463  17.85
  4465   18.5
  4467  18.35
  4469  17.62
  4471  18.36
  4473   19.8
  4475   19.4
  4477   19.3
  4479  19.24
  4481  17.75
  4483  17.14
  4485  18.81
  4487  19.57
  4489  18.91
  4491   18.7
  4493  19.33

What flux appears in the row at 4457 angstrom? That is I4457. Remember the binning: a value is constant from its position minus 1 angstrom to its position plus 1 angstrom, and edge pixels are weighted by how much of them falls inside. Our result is 16.79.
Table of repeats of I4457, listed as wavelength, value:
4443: 18.04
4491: 18.7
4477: 19.3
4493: 19.33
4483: 17.14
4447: 18.76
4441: 18.7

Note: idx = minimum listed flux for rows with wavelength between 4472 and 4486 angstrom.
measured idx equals 17.14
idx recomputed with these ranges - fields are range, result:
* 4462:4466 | 17.85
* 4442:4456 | 16.34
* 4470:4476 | 18.36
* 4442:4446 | 18.04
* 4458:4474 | 17.16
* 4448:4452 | 17.77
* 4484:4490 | 18.81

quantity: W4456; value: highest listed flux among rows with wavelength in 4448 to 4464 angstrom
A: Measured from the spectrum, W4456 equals 17.97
